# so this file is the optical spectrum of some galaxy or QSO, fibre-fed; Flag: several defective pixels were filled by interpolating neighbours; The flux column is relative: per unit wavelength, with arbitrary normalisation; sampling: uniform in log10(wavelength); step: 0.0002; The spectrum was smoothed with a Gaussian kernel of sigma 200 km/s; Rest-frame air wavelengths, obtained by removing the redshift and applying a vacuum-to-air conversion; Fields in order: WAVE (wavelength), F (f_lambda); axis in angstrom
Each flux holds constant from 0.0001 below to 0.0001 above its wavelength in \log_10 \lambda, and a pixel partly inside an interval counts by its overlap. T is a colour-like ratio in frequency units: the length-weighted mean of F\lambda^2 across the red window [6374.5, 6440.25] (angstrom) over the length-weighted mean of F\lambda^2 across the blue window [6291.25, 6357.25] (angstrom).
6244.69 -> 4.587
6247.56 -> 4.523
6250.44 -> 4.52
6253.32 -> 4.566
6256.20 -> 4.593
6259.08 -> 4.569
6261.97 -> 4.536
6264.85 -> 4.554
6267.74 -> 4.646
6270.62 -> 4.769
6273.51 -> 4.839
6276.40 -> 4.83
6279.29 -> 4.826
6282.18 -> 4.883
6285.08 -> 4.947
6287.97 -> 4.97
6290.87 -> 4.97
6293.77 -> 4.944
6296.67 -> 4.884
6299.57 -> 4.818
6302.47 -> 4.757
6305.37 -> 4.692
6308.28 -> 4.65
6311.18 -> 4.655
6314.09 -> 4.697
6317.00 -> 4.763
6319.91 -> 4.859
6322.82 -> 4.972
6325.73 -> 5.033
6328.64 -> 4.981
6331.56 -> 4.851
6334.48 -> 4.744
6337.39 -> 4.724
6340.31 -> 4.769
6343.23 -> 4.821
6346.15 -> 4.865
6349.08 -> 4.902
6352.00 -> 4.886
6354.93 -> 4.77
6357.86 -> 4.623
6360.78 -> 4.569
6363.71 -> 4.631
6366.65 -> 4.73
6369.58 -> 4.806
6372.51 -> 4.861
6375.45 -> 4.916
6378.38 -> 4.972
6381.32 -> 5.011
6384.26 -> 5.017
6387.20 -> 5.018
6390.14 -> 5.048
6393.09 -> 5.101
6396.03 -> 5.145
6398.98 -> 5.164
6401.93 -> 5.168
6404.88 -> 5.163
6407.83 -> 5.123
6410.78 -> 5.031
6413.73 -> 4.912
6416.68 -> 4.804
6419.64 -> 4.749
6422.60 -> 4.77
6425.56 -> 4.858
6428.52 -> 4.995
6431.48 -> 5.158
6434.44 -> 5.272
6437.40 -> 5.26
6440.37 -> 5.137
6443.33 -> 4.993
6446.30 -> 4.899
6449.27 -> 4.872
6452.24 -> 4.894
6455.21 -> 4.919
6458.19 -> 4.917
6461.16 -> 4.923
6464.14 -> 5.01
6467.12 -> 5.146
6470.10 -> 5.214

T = 1.07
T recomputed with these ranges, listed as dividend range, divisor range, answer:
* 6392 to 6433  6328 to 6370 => 1.07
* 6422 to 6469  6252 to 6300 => 1.11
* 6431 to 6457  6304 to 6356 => 1.08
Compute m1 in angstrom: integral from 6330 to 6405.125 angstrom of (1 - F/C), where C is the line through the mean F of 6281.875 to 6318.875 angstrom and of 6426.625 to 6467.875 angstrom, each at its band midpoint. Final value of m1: 0.3 angstrom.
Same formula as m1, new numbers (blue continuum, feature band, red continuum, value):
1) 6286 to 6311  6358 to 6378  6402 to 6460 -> 0.64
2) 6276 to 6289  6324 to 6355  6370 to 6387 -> 0.47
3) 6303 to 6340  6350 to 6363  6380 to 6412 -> 0.58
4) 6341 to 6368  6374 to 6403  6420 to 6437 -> -1.09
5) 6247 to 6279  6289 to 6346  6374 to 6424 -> -0.42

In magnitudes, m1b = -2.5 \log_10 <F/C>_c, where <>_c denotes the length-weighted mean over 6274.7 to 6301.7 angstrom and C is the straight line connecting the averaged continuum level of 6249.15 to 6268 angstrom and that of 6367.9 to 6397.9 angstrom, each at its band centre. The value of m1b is -0.05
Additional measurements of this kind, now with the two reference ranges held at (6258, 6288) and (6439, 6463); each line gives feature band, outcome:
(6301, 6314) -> 0.02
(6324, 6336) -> -0.02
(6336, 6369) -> 0.02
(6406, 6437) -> -0.01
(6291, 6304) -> -0.02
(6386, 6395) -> -0.04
